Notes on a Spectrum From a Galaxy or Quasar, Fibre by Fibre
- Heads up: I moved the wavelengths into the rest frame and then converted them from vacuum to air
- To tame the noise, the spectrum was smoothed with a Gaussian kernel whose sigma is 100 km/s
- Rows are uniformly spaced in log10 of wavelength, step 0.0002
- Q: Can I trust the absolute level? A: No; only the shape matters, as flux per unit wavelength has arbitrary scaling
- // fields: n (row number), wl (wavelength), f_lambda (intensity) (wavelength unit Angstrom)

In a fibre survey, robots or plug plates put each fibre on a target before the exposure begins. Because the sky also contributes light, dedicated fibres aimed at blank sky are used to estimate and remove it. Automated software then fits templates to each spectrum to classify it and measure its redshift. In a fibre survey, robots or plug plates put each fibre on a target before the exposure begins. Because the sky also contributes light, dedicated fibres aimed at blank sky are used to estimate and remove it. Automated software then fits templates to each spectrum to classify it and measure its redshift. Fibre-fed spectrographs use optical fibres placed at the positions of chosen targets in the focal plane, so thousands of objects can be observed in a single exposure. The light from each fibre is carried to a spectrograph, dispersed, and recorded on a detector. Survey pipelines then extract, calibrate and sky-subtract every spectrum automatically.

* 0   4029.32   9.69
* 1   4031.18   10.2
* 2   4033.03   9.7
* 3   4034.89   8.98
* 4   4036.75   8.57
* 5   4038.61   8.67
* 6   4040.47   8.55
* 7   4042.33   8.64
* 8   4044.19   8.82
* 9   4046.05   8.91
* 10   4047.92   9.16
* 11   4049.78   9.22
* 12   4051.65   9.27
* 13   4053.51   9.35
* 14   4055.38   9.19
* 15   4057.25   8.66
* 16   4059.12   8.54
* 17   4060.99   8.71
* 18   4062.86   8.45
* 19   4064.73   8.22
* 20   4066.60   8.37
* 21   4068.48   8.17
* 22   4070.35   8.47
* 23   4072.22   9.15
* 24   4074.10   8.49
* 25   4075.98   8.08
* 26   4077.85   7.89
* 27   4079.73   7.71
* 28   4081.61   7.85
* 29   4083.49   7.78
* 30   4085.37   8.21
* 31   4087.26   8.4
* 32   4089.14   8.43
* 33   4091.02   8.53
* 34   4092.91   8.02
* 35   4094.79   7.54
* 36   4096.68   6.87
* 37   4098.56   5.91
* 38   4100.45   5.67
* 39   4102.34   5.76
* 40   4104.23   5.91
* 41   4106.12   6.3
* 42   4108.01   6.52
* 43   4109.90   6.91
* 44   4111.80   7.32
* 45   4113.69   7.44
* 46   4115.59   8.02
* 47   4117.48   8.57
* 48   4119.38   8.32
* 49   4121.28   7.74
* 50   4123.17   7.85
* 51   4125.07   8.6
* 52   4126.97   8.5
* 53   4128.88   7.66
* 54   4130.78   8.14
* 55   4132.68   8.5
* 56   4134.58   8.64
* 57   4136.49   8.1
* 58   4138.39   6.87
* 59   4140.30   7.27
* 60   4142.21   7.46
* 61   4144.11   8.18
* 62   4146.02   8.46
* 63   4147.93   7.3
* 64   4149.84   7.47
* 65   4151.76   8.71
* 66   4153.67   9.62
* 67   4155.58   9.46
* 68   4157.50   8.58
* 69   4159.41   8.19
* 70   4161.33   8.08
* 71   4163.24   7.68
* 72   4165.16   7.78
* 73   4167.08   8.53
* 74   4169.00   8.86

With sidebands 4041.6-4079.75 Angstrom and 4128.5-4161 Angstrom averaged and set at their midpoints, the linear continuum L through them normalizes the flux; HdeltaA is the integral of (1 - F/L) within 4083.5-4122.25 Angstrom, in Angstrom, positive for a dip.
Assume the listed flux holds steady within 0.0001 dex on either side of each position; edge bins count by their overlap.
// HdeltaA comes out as 5.0 Angstrom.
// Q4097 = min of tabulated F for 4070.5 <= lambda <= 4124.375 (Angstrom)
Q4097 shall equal 5.67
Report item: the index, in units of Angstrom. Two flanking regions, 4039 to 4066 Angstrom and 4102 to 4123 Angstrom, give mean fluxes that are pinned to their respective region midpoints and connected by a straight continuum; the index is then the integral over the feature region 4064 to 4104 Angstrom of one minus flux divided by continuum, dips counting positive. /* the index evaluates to 1.3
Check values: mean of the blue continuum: 8.83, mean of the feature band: 7.75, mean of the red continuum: 7.23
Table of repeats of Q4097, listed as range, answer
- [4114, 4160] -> 6.87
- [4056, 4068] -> 8.22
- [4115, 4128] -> 7.74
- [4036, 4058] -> 8.55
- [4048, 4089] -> 7.71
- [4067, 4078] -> 7.89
